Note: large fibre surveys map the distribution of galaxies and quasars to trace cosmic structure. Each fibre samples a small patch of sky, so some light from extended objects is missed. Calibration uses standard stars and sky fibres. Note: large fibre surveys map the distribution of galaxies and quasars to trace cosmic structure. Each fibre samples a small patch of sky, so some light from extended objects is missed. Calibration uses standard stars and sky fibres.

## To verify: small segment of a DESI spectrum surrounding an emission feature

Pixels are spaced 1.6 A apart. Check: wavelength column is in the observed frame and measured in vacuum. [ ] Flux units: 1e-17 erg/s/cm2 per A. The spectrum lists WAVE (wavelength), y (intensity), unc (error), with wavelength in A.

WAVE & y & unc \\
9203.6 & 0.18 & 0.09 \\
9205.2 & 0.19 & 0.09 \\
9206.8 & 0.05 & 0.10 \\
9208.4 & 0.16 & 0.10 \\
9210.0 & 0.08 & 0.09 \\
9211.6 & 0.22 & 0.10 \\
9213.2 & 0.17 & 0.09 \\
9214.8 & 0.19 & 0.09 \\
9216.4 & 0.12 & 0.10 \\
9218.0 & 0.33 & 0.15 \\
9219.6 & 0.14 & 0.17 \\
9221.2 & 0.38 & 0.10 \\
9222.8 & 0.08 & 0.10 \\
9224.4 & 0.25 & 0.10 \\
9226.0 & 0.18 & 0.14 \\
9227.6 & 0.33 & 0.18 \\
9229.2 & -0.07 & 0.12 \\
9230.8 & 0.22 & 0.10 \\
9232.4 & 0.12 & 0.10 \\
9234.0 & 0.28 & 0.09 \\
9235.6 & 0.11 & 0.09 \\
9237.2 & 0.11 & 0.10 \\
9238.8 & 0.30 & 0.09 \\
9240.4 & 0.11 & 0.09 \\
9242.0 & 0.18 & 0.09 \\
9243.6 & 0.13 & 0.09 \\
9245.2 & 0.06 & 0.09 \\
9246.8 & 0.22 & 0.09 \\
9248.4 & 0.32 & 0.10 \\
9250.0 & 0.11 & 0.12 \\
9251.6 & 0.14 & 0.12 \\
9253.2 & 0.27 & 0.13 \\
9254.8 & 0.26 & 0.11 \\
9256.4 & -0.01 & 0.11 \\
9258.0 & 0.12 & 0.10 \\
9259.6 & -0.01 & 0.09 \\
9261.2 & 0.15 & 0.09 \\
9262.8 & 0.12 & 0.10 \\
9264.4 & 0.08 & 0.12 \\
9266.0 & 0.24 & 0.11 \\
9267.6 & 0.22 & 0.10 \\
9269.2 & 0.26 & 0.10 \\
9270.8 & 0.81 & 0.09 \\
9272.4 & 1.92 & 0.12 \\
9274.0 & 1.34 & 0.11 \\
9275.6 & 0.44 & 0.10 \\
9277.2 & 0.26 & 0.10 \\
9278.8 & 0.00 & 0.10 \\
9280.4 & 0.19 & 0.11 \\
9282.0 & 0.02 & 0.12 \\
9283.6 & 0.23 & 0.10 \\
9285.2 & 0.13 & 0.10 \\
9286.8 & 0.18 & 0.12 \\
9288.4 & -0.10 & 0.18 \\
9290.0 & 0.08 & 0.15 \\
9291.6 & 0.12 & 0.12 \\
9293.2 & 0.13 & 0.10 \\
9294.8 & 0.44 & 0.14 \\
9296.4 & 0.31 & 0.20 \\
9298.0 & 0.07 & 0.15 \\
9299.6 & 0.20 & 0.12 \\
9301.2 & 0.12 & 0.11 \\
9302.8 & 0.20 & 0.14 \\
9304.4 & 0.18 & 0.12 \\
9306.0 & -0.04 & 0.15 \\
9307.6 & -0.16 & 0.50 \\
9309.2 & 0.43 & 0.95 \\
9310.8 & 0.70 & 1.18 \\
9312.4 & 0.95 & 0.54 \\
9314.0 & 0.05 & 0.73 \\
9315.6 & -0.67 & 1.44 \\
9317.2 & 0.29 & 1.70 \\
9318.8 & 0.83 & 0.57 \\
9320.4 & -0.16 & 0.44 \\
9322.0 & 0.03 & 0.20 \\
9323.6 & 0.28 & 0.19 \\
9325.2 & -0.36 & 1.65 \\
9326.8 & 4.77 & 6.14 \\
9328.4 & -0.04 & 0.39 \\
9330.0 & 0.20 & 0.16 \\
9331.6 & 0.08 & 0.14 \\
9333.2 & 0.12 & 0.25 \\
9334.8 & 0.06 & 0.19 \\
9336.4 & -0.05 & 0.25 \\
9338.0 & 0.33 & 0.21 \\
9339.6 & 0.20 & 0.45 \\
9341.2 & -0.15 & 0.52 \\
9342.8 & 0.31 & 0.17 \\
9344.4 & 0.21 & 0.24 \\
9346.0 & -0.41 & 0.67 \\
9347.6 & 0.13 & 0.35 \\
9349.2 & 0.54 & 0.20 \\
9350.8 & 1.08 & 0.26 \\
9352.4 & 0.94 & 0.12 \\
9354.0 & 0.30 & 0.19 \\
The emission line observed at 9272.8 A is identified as H-beta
